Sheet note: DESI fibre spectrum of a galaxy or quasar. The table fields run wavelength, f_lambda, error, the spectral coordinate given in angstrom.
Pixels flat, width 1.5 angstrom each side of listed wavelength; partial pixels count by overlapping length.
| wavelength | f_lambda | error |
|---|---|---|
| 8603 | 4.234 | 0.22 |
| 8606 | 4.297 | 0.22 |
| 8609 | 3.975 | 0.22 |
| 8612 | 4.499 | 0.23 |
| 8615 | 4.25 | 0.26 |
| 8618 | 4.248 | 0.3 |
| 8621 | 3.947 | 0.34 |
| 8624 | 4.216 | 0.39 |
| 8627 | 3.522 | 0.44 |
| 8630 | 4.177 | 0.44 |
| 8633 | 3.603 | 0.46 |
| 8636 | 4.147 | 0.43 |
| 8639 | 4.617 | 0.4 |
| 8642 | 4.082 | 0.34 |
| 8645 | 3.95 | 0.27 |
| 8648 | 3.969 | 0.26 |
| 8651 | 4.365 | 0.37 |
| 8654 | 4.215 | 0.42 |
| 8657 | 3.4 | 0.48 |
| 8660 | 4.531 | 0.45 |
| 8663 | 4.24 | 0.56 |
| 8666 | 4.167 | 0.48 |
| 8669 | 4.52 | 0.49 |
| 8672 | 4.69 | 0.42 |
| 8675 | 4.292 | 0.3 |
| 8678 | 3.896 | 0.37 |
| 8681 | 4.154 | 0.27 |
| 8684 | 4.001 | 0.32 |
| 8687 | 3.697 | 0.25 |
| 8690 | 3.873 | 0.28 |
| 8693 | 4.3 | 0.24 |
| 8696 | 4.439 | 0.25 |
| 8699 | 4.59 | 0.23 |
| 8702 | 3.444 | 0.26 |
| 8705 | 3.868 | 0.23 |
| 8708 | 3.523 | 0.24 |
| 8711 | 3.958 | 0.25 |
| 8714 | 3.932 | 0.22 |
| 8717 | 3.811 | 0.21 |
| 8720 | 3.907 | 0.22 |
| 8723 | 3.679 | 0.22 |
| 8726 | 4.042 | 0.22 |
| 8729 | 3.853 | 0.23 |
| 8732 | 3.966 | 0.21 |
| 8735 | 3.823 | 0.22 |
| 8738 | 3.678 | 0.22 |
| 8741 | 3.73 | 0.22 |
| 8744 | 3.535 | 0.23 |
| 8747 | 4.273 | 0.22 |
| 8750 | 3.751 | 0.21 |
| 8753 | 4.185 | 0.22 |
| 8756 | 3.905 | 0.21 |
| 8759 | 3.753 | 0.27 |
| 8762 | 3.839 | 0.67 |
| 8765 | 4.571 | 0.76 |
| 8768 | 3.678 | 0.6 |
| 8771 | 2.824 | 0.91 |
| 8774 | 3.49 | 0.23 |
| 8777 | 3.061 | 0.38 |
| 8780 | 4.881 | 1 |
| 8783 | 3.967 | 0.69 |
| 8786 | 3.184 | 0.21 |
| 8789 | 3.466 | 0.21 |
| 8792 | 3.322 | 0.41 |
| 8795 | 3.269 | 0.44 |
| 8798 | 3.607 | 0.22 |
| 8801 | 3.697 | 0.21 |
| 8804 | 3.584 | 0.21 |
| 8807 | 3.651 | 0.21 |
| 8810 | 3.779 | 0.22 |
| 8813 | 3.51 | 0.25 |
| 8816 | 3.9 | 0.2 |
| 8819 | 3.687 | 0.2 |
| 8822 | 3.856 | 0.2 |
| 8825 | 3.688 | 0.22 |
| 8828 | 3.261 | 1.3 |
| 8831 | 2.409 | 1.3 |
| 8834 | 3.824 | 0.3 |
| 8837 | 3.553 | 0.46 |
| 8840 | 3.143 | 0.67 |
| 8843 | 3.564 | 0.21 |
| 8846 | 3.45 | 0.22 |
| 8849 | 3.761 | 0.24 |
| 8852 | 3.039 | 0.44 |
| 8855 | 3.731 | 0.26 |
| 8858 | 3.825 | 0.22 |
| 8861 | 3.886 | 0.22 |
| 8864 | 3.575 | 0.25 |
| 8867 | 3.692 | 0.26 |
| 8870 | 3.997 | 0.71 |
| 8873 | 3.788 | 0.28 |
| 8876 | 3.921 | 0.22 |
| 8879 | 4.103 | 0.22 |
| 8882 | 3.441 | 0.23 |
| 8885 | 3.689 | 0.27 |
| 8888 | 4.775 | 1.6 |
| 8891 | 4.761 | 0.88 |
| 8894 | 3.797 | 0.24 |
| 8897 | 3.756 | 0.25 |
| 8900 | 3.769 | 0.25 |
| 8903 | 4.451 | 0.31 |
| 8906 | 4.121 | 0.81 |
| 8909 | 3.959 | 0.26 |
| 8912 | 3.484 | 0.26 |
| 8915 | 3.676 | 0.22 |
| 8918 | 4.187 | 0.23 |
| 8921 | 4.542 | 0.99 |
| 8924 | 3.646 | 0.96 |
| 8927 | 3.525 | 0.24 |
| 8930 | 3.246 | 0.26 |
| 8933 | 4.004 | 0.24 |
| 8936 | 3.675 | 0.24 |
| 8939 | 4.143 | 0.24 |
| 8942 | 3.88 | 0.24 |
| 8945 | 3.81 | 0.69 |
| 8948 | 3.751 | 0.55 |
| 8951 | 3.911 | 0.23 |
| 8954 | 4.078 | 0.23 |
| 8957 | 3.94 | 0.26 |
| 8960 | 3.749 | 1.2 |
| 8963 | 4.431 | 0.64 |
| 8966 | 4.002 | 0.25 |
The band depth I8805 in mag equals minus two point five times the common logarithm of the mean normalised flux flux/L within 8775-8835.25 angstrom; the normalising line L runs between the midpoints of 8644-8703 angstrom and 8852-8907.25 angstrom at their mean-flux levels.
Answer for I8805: 0.12 mag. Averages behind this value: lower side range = 4.14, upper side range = 3.92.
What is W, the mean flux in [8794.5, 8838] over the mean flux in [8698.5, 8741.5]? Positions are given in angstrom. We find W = 0.93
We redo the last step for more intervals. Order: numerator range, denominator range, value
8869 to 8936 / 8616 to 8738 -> 0.97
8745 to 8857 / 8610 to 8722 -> 0.89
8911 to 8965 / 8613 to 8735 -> 0.96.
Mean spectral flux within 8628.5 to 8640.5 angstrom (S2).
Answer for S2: 4.14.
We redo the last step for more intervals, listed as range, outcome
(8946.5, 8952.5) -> 3.83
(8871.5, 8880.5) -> 3.94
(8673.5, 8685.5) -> 4.09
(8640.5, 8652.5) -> 4.09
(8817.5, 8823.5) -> 3.77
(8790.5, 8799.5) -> 3.4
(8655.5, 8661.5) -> 3.97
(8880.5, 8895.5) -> 4.09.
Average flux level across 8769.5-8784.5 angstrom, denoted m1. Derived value 3.64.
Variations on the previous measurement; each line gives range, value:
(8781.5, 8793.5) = 3.48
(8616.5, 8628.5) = 3.98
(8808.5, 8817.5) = 3.73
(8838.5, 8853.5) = 3.39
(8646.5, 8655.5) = 4.18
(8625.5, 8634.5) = 3.77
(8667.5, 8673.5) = 4.6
